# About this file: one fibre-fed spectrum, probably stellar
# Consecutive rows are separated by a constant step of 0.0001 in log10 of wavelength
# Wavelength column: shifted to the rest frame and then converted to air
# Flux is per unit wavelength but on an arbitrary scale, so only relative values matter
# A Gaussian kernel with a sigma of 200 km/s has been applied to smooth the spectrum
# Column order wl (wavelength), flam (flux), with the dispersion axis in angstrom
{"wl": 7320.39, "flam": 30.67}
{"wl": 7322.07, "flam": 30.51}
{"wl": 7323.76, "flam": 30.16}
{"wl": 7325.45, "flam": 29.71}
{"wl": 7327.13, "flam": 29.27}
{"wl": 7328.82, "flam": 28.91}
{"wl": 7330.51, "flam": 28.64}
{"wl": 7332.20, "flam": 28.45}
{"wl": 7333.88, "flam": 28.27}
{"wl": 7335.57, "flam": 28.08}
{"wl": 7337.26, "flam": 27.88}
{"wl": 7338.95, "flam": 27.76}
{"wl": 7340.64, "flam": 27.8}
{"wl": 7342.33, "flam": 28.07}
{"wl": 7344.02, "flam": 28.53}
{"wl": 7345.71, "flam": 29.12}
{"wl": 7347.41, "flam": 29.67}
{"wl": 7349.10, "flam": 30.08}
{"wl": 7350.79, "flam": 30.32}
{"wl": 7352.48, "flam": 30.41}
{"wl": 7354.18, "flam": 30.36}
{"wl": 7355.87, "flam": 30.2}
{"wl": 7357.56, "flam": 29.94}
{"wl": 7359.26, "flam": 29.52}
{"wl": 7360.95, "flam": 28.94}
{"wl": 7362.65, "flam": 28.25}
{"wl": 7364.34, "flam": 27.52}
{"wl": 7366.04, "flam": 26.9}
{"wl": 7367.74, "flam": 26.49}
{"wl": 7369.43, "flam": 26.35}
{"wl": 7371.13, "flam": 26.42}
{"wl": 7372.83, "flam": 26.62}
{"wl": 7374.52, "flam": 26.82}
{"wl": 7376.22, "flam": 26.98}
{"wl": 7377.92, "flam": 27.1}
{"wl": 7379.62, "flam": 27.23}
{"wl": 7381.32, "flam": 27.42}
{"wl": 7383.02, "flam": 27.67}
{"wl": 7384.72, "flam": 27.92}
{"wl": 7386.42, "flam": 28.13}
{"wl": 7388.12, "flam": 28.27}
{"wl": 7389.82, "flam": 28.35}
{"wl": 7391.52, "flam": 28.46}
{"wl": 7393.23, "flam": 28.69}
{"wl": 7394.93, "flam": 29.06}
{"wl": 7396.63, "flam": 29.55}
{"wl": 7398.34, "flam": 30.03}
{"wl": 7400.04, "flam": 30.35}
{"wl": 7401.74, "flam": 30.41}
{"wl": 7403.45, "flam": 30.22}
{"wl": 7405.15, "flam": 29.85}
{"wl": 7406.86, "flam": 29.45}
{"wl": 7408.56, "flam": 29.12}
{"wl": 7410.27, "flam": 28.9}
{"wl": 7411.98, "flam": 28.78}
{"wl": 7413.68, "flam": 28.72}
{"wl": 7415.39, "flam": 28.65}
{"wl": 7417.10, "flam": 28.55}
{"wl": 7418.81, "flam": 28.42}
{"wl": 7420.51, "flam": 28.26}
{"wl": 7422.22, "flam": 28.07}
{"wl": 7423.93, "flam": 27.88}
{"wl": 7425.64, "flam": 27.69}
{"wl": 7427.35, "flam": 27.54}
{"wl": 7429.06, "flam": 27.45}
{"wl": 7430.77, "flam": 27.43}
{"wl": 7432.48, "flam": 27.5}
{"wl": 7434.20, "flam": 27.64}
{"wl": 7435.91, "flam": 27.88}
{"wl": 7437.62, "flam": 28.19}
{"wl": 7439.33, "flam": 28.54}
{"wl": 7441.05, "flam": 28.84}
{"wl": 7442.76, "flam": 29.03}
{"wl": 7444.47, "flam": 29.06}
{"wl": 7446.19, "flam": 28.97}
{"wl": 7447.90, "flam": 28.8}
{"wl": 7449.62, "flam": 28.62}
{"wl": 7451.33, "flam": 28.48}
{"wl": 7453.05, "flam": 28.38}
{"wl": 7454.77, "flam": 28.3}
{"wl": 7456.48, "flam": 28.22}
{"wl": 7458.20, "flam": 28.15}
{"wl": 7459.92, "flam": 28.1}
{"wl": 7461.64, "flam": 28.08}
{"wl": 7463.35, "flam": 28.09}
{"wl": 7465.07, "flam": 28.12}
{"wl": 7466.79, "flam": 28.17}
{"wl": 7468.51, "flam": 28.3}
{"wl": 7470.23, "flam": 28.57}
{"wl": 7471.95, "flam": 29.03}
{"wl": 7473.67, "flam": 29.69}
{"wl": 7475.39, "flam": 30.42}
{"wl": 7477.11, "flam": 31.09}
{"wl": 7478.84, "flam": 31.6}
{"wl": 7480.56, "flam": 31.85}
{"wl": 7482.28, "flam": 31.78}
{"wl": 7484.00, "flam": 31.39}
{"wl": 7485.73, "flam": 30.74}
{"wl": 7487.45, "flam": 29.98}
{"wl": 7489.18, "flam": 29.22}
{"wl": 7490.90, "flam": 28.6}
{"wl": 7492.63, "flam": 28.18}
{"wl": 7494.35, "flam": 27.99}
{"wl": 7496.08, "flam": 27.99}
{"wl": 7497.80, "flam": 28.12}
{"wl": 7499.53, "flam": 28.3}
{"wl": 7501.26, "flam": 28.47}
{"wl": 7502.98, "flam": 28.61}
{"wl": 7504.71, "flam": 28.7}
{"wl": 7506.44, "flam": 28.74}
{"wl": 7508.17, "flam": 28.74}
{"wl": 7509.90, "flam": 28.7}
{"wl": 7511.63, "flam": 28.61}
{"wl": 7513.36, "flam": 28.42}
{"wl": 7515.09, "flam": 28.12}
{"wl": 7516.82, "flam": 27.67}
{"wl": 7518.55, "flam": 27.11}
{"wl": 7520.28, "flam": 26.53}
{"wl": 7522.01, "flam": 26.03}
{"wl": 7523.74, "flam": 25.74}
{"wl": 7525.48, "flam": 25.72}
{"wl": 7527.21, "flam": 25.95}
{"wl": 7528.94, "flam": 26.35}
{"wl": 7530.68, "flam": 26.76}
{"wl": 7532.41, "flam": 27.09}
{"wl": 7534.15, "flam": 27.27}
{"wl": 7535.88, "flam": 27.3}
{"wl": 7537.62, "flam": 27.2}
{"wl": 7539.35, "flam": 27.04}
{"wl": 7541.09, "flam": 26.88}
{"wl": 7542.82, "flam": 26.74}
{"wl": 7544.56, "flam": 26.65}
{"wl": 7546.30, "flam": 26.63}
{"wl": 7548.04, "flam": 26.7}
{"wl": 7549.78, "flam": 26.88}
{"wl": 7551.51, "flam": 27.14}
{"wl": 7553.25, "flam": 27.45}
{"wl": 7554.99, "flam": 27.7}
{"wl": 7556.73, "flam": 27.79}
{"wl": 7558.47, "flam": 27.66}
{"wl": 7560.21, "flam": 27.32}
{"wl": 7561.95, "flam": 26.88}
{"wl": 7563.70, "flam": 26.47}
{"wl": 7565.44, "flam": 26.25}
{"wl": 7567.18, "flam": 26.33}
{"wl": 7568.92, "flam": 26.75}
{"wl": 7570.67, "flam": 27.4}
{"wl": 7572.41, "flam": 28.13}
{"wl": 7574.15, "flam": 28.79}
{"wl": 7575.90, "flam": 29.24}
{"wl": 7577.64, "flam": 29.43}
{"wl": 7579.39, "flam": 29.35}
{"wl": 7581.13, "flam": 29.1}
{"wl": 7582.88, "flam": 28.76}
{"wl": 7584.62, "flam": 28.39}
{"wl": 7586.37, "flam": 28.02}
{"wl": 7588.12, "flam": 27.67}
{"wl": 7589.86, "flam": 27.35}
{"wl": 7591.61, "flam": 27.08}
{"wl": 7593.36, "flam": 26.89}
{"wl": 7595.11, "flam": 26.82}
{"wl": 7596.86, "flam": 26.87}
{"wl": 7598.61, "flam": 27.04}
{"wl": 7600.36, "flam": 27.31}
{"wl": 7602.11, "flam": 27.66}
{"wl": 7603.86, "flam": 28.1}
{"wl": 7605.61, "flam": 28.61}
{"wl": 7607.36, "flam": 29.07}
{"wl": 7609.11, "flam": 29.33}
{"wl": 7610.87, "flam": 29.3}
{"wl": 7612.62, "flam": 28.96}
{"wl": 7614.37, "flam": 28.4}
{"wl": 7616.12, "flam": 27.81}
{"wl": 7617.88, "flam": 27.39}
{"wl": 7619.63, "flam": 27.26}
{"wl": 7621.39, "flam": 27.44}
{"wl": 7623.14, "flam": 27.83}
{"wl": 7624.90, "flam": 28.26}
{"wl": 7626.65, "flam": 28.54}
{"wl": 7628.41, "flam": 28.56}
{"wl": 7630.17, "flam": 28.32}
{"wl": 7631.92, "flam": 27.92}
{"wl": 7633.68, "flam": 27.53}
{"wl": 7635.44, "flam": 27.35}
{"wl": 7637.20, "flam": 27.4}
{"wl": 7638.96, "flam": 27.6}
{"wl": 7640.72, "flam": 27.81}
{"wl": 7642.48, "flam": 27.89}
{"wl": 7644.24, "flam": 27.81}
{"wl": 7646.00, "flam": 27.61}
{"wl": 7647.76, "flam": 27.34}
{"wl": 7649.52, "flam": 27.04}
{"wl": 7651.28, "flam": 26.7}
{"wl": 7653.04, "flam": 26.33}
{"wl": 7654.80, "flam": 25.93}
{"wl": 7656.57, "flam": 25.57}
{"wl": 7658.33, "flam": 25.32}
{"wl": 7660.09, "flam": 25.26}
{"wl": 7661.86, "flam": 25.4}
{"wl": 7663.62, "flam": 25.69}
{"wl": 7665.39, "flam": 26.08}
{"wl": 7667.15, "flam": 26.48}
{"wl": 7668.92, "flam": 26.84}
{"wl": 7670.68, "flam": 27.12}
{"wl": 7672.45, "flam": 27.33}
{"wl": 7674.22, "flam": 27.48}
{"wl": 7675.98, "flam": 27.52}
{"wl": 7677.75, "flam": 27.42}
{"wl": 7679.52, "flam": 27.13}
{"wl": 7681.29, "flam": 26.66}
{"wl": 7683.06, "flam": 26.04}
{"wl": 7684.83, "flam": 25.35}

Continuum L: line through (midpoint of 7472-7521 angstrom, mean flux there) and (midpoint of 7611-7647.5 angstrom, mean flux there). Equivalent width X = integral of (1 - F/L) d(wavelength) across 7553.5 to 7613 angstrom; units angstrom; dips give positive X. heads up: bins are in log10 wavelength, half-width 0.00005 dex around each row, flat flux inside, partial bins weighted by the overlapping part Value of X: 1.0 angstrom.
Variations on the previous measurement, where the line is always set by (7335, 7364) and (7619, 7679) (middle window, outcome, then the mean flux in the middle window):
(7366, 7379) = 1.0 angstrom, 26.7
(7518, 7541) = 1.1 angstrom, 26.6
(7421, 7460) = 0.4 angstrom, 28.2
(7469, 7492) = -1.6 angstrom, 30.2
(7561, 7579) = 0.0 angstrom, 27.6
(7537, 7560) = 0.5 angstrom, 27.1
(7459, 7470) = 0.1 angstrom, 28.2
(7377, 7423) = 0.1 angstrom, 28.7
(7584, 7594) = 0.0 angstrom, 27.6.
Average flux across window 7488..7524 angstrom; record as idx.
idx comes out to 28.1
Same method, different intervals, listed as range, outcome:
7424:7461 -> 28.2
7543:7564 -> 27.1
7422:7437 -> 27.7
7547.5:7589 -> 27.7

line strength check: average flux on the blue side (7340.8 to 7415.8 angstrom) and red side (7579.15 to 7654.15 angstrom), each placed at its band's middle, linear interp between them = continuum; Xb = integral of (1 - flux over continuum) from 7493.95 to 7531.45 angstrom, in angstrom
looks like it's 0.8 angstrom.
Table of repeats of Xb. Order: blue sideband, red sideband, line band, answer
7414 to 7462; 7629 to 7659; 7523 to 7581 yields 0.9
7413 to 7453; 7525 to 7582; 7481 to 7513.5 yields -1.5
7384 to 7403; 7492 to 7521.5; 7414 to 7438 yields 0.7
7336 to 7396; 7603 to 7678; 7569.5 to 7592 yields -0.6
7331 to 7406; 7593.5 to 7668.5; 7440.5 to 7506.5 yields -2.3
